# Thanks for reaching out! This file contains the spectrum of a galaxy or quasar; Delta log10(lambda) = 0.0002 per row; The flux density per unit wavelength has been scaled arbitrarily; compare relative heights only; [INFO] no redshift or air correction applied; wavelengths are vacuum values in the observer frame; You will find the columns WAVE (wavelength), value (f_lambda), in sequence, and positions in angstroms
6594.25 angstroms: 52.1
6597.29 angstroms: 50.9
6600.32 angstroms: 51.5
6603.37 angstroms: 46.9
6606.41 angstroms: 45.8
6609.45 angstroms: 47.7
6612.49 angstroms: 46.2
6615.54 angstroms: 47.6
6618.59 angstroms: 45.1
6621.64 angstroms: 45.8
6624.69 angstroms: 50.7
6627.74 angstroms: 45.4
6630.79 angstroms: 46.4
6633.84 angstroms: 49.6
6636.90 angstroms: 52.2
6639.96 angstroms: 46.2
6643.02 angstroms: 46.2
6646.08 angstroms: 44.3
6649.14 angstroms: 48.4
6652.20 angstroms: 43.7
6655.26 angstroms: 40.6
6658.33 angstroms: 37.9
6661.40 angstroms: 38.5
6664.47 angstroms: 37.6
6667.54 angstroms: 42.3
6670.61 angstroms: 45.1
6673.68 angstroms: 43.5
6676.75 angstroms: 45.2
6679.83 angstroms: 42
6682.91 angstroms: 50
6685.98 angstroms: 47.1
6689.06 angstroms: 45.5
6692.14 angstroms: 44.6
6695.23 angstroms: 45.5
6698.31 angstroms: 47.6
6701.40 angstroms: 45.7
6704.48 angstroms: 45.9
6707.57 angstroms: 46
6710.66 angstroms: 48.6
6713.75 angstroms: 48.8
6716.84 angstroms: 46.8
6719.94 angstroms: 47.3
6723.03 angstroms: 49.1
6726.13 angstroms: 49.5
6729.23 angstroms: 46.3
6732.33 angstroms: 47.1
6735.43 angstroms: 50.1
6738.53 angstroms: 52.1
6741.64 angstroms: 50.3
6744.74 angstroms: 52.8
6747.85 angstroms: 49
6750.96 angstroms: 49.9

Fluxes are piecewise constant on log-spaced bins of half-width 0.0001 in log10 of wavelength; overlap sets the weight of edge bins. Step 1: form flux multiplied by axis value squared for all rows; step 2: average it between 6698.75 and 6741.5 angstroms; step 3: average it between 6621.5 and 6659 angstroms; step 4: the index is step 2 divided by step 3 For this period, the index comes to 1.07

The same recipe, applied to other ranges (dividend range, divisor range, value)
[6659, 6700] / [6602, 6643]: 0.95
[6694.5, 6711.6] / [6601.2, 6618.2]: 1.02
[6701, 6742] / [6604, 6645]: 1.05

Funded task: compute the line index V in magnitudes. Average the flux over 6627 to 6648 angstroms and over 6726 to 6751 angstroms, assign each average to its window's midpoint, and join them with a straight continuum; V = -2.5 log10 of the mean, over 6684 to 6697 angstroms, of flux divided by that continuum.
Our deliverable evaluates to 0.061 mag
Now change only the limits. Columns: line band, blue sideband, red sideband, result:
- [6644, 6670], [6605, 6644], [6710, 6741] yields 0.142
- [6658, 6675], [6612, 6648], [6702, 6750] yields 0.165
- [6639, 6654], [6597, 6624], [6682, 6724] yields 0.037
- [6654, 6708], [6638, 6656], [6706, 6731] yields 0.062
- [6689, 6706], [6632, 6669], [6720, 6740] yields 0.025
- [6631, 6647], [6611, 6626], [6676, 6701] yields -0.023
